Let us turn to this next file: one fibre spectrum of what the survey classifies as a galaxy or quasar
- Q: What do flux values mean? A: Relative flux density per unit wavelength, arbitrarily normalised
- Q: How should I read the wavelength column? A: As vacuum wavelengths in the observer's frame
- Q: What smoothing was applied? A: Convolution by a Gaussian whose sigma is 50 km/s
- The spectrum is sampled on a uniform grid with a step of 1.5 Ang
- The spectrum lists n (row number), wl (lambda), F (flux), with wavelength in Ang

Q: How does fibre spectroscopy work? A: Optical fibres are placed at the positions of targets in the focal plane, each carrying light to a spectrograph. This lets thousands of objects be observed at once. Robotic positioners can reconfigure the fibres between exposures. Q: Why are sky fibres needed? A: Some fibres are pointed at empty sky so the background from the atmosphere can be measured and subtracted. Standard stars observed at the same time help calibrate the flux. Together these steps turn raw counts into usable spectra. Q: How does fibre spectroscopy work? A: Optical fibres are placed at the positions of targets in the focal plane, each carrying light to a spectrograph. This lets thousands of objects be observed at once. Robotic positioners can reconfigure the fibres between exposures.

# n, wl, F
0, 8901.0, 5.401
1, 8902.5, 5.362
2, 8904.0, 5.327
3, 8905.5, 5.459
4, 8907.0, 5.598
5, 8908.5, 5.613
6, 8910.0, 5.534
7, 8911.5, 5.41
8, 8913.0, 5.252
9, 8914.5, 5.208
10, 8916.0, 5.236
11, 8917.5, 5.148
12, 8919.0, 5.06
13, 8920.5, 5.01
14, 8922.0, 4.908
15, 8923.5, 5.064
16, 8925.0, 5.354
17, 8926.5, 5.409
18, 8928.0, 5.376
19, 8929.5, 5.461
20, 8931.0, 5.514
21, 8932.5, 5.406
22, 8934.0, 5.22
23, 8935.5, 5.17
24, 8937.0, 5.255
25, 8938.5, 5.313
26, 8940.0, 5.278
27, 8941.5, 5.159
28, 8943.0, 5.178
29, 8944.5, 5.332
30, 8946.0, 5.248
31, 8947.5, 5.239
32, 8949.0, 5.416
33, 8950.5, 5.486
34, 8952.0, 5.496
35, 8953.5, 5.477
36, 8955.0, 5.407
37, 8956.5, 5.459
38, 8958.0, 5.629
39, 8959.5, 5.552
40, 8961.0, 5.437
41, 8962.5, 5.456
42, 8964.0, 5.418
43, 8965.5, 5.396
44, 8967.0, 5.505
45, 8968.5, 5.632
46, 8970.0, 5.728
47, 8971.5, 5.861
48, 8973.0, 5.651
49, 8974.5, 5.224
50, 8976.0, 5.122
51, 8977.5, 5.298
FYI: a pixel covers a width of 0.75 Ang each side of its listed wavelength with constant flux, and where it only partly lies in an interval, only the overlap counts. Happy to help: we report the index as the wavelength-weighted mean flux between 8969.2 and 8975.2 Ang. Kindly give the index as 5.62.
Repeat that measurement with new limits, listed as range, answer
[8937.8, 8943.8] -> 5.23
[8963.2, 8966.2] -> 5.41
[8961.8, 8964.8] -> 5.44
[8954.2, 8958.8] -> 5.5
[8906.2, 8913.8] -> 5.48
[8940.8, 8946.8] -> 5.23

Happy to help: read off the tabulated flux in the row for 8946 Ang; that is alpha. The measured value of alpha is 5.248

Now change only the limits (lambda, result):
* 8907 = 5.598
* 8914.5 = 5.208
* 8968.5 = 5.632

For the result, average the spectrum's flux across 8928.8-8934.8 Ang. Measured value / 5.4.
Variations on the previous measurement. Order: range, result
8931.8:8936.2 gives 5.26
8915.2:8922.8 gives 5.07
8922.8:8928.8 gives 5.3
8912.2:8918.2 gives 5.21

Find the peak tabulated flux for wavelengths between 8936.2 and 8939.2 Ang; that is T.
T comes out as 5.313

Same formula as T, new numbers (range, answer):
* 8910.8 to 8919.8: 5.41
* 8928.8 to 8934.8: 5.514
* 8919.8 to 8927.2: 5.409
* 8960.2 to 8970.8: 5.728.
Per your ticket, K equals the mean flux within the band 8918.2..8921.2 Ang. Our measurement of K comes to 5.04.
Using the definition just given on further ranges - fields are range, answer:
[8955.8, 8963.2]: 5.51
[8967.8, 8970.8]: 5.68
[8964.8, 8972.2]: 5.62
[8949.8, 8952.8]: 5.49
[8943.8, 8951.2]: 5.34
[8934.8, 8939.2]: 5.25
